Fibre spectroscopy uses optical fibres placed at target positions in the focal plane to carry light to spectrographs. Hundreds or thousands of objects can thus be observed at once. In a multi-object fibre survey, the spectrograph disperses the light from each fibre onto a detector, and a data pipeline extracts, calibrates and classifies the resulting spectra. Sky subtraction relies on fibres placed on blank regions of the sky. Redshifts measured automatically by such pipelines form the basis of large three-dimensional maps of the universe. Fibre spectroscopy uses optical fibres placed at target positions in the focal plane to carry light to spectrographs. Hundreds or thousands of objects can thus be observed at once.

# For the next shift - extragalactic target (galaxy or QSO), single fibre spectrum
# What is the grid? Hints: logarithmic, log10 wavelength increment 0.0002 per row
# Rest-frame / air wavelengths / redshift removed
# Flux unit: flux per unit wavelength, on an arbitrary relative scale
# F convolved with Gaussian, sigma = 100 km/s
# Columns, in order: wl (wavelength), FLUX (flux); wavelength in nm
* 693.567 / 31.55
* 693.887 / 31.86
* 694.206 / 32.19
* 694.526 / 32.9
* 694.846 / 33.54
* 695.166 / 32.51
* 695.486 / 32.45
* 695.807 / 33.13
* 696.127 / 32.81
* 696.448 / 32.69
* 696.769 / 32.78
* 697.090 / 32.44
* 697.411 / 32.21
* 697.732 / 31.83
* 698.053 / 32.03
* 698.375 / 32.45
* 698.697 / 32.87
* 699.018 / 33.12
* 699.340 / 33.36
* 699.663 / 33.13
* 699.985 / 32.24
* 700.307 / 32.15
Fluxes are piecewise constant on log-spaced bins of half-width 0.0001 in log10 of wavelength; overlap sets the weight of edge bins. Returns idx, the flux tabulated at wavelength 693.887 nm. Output 31.86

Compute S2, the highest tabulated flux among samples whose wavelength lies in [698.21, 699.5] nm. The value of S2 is 33.36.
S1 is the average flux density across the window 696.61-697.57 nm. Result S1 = 32.5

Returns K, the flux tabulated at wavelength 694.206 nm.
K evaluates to 32.19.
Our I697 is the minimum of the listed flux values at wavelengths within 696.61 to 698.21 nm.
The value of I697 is 31.83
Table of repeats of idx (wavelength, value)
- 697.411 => 32.21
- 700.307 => 32.15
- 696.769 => 32.78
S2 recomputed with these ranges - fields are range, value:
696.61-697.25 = 32.78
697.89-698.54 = 32.45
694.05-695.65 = 33.54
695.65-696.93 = 33.13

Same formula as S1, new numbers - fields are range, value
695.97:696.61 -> 32.7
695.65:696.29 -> 33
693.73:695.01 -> 32.6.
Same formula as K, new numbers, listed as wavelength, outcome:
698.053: 32.03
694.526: 32.9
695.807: 33.13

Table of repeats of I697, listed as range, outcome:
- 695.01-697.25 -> 32.44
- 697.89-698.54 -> 32.03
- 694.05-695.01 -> 32.19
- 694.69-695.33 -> 32.51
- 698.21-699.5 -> 32.45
